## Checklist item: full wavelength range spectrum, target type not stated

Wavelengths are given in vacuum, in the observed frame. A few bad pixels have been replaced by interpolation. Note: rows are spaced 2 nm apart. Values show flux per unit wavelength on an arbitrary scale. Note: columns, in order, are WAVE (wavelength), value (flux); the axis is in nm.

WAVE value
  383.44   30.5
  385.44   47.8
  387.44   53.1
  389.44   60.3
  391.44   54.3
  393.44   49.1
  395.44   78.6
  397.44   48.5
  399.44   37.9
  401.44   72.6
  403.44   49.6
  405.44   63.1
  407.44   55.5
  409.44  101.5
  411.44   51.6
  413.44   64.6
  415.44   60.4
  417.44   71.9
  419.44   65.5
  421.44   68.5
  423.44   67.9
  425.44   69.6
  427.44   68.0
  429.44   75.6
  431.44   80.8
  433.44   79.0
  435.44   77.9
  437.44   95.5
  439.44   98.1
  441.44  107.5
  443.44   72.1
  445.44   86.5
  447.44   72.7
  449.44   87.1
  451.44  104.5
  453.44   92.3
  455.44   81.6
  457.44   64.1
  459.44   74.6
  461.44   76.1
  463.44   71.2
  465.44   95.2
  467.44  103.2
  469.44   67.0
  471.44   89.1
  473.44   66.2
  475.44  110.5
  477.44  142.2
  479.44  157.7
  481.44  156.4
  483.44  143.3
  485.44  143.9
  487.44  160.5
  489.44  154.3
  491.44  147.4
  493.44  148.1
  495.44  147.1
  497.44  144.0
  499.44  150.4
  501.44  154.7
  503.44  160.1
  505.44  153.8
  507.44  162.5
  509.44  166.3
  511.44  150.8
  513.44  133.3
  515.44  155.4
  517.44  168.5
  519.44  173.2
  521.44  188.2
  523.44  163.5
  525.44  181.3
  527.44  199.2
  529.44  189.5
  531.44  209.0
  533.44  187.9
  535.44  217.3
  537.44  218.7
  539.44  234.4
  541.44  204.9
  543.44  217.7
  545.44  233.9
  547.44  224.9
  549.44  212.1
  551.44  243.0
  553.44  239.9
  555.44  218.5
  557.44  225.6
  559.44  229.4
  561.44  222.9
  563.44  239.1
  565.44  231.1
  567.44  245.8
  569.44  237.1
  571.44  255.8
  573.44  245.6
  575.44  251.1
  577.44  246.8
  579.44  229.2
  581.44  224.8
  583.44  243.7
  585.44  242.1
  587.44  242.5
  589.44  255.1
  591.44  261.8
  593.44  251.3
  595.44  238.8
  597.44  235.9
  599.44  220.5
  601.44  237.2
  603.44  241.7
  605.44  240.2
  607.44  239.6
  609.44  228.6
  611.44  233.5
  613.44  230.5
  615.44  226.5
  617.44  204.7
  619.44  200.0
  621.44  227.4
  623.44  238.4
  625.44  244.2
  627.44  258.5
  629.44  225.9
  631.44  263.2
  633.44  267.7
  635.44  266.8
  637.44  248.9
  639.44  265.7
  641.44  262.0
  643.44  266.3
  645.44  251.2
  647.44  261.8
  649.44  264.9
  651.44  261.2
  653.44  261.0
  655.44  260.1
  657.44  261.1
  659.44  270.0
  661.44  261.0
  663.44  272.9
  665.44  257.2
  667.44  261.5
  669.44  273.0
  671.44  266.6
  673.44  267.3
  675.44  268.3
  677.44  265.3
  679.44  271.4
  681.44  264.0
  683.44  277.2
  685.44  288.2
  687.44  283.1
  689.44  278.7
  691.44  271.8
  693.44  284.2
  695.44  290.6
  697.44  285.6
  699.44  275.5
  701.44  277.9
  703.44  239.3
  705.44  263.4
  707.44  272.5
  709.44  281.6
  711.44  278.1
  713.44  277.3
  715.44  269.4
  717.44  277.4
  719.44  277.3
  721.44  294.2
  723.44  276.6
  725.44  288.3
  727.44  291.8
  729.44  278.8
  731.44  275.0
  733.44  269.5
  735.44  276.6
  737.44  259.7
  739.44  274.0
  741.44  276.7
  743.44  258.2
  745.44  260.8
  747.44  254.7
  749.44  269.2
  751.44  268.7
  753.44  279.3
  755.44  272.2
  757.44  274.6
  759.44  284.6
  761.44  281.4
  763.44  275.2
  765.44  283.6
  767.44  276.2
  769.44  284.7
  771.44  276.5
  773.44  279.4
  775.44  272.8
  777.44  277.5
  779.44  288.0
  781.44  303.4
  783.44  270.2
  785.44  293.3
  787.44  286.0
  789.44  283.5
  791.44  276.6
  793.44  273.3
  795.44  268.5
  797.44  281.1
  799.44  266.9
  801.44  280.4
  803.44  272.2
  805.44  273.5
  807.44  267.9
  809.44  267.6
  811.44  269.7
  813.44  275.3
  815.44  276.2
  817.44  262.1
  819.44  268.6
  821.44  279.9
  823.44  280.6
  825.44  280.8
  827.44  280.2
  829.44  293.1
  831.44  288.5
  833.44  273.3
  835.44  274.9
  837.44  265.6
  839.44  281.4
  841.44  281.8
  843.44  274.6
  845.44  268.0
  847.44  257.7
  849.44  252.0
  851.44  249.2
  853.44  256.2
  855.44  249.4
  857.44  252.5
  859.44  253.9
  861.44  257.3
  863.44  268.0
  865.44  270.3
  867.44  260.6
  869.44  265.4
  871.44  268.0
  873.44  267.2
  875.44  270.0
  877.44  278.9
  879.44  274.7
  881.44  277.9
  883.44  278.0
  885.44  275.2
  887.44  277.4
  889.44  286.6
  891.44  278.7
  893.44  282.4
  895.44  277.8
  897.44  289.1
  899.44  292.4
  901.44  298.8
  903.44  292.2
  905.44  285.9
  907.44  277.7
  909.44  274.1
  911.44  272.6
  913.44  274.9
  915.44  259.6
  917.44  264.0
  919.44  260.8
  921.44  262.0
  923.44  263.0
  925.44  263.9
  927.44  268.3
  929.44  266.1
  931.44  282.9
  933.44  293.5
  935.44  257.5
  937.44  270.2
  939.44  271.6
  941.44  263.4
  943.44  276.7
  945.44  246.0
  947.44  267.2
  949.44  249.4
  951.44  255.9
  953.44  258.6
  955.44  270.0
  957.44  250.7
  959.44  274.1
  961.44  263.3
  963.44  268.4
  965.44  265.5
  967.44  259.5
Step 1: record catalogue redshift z 0.194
